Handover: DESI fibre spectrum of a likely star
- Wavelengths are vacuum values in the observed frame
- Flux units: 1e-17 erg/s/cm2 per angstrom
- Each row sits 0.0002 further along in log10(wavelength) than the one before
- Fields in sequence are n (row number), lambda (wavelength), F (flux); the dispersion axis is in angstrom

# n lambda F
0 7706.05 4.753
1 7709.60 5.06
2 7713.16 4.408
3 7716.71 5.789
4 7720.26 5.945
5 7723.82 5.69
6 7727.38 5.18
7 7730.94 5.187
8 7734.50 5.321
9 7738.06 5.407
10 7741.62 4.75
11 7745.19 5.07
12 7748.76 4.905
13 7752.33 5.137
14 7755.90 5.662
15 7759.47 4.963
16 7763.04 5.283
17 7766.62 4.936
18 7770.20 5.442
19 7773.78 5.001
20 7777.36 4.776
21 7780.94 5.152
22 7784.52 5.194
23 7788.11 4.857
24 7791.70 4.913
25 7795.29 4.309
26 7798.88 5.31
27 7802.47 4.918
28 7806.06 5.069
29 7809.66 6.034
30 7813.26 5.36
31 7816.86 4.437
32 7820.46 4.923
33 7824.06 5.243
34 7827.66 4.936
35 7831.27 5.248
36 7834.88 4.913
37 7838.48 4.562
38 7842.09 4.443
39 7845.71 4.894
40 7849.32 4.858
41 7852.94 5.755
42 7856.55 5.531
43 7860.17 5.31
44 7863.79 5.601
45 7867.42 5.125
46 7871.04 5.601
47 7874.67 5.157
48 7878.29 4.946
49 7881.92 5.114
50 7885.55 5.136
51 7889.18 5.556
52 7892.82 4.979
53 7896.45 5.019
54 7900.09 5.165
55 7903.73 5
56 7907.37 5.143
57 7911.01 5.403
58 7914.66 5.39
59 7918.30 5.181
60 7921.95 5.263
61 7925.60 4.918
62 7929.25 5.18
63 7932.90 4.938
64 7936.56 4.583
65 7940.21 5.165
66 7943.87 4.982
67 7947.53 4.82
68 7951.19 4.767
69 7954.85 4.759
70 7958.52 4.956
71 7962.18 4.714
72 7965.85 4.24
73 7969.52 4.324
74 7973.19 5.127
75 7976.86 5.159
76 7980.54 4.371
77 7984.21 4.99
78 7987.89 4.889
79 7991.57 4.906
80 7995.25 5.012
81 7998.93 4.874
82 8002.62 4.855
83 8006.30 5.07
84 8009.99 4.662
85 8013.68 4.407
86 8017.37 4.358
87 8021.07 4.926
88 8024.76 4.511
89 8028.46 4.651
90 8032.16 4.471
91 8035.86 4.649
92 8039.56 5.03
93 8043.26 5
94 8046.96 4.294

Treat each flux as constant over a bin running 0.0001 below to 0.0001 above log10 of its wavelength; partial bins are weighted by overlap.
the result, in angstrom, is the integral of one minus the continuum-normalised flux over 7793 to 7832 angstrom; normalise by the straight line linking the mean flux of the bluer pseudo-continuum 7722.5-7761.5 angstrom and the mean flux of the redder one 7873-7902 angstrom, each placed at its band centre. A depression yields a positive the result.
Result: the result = 0.8 angstrom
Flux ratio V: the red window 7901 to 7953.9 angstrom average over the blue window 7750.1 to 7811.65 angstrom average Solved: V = 0.99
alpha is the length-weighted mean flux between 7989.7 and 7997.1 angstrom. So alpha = 4.96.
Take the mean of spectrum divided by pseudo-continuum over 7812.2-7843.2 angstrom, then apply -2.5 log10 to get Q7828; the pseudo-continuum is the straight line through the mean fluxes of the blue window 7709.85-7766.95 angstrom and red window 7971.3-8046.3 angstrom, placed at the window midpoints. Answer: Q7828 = 0.04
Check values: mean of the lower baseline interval 5.23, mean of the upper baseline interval 4.79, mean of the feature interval 4.9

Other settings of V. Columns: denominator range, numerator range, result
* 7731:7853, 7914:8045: 0.96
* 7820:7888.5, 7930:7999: 0.94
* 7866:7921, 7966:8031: 0.91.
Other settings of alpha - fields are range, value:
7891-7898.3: 5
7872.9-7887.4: 5.09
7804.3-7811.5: 5.55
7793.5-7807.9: 4.91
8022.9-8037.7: 4.57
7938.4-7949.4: 4.99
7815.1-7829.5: 4.89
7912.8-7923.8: 5.28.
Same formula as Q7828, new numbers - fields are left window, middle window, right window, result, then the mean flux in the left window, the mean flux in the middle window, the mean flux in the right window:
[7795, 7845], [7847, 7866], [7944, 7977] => -0.10 mag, 5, 5.39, 4.75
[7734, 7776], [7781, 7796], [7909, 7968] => 0.05 mag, 5.15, 4.89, 4.95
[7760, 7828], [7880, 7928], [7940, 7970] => -0.07 mag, 5.06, 5.17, 4.74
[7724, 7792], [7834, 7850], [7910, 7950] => 0.08 mag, 5.13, 4.72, 5.06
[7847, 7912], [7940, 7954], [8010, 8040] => 0.01 mag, 5.24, 4.89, 4.61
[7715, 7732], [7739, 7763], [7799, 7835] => 0.07 mag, 5.57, 5.11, 5.13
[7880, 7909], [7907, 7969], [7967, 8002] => 0.01 mag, 5.14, 4.95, 4.84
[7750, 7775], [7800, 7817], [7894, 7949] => -0.02 mag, 5.2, 5.24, 5.08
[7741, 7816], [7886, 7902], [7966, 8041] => -0.06 mag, 5.09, 5.17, 4.75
